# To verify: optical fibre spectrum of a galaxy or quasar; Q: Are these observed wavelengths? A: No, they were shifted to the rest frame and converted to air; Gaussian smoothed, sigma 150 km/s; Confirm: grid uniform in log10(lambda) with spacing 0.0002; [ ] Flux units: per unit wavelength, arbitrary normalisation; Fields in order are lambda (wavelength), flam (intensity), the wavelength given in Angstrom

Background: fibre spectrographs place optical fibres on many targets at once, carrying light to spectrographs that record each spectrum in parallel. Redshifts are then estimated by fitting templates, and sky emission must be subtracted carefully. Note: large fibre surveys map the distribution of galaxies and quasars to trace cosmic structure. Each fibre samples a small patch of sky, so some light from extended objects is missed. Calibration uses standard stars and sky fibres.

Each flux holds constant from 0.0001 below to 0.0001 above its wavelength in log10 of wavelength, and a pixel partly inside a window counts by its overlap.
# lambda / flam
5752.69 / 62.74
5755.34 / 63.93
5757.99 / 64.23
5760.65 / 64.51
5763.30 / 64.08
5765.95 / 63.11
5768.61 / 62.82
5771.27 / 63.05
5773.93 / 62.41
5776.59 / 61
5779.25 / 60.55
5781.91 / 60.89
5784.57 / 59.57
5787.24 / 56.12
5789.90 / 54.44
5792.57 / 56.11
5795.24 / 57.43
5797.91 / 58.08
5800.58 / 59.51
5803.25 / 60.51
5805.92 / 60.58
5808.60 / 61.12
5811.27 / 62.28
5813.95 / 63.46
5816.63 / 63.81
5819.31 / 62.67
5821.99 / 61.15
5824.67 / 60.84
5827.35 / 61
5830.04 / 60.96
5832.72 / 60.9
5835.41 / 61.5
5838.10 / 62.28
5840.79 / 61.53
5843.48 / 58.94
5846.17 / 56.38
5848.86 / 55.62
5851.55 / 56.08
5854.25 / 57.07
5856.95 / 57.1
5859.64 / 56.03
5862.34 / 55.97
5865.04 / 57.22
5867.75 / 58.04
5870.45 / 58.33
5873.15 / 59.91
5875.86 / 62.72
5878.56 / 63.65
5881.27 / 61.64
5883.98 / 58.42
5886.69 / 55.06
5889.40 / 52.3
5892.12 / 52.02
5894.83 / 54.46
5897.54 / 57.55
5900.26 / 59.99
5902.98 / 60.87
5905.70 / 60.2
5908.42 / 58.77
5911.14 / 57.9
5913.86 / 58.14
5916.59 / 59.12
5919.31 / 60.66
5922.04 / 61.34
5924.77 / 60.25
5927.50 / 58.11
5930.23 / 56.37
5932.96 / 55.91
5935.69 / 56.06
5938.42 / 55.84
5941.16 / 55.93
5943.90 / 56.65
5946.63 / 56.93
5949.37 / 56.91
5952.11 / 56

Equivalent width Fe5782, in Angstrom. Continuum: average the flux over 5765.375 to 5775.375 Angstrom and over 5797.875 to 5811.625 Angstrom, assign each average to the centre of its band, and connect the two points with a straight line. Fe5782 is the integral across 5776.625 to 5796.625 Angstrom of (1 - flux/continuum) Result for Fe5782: 1.2 Angstrom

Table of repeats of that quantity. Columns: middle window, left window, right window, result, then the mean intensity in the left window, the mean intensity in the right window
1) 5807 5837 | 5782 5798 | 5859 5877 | -2.2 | 57.2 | 58.3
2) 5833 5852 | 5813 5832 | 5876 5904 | 0.5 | 61.9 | 57.8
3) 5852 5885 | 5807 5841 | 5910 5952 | 0.7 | 61.8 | 57.7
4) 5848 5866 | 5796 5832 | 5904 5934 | 1.1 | 61.2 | 58.8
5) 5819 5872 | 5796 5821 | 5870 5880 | 2.1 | 61.2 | 61.4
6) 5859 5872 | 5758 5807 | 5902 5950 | 0.4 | 60.4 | 58.1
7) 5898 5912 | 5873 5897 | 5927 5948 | -0.6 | 57.7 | 56.4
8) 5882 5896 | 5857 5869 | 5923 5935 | 0.6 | 56.8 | 57.7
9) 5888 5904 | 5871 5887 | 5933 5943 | 0.8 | 60.5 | 56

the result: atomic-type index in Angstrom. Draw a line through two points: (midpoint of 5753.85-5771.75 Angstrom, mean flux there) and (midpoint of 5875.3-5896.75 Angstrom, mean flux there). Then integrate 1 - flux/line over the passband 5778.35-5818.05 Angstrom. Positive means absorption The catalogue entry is 1.4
